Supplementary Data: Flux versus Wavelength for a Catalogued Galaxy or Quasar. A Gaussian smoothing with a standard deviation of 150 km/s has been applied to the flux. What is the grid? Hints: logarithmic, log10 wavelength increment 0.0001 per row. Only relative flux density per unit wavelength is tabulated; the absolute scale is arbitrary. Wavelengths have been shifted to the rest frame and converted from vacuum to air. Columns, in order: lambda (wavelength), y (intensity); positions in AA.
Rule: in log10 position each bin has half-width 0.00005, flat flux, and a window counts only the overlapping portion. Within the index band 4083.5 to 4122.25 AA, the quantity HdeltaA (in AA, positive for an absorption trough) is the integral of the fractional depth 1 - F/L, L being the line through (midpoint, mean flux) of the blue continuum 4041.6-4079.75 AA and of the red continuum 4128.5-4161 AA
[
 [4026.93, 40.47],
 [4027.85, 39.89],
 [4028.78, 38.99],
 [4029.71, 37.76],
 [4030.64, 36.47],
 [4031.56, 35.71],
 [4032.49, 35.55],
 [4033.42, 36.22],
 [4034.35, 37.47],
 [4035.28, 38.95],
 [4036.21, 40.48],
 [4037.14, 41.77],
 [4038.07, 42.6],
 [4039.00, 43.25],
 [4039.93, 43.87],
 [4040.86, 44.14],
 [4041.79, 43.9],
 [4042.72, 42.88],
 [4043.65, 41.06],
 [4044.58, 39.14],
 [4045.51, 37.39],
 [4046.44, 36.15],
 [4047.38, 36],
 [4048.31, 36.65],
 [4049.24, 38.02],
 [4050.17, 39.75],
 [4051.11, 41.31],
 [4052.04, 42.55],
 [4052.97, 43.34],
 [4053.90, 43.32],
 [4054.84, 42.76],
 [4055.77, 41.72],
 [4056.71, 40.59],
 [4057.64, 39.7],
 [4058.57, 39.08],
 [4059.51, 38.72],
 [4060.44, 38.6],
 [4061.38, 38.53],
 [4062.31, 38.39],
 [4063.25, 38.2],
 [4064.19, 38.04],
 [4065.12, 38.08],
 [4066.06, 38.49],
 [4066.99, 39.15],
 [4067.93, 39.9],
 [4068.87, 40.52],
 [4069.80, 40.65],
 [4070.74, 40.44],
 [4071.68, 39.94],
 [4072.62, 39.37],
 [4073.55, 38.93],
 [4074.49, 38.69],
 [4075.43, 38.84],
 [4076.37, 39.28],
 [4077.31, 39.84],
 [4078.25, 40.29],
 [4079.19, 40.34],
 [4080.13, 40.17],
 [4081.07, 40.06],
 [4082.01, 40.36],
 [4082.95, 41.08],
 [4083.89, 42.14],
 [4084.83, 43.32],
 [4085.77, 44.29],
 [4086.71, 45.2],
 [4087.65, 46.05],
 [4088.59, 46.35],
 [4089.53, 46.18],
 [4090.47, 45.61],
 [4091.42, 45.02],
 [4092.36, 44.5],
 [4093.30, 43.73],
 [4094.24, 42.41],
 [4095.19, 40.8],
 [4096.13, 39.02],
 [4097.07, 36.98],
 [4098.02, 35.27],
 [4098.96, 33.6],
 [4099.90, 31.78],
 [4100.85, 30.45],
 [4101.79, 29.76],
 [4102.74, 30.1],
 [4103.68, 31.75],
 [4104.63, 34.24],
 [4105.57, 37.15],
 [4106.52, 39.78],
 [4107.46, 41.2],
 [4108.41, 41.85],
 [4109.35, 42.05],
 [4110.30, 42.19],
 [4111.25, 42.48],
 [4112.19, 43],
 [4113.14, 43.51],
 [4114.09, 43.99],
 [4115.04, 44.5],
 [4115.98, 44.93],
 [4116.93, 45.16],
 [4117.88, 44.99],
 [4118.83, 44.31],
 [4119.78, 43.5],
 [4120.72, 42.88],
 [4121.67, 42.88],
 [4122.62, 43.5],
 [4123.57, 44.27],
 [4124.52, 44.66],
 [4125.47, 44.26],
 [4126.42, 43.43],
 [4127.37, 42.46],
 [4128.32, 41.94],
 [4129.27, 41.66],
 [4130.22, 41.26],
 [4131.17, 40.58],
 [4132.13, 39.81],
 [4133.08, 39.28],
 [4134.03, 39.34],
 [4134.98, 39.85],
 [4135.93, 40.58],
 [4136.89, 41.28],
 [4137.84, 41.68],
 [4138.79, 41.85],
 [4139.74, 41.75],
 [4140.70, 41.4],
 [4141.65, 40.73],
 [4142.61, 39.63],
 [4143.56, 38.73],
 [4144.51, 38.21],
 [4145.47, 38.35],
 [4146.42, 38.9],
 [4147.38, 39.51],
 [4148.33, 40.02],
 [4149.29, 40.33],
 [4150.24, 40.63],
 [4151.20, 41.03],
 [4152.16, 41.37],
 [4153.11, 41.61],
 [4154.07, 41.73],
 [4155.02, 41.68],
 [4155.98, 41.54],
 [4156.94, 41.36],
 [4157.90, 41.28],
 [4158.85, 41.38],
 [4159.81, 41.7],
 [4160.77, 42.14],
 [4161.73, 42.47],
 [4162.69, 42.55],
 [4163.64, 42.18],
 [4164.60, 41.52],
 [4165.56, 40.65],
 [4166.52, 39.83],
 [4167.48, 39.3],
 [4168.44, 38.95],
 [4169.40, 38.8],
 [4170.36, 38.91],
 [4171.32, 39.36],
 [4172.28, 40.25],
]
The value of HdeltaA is -0.76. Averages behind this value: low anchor 39.7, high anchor 40.6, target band 41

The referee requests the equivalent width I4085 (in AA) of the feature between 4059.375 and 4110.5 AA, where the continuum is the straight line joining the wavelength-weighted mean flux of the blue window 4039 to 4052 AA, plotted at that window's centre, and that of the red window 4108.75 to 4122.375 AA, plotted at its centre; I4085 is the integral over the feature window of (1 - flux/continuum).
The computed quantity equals 3.1 AA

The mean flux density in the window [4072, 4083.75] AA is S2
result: 39.8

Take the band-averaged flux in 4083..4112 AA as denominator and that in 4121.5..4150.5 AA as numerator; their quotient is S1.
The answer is 1.03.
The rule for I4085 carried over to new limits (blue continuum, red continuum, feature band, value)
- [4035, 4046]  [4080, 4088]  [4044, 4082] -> 2.35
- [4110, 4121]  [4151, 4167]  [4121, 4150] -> 1.16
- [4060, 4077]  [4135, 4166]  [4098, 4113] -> 1.15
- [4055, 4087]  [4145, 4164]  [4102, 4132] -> -0.75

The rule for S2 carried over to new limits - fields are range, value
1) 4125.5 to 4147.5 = 40.6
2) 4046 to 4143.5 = 40.6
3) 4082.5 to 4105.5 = 39.5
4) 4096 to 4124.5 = 39.8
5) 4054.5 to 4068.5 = 39.3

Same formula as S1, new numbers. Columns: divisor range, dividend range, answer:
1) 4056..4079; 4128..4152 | 1.03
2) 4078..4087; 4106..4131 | 1.03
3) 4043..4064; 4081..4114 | 1.01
